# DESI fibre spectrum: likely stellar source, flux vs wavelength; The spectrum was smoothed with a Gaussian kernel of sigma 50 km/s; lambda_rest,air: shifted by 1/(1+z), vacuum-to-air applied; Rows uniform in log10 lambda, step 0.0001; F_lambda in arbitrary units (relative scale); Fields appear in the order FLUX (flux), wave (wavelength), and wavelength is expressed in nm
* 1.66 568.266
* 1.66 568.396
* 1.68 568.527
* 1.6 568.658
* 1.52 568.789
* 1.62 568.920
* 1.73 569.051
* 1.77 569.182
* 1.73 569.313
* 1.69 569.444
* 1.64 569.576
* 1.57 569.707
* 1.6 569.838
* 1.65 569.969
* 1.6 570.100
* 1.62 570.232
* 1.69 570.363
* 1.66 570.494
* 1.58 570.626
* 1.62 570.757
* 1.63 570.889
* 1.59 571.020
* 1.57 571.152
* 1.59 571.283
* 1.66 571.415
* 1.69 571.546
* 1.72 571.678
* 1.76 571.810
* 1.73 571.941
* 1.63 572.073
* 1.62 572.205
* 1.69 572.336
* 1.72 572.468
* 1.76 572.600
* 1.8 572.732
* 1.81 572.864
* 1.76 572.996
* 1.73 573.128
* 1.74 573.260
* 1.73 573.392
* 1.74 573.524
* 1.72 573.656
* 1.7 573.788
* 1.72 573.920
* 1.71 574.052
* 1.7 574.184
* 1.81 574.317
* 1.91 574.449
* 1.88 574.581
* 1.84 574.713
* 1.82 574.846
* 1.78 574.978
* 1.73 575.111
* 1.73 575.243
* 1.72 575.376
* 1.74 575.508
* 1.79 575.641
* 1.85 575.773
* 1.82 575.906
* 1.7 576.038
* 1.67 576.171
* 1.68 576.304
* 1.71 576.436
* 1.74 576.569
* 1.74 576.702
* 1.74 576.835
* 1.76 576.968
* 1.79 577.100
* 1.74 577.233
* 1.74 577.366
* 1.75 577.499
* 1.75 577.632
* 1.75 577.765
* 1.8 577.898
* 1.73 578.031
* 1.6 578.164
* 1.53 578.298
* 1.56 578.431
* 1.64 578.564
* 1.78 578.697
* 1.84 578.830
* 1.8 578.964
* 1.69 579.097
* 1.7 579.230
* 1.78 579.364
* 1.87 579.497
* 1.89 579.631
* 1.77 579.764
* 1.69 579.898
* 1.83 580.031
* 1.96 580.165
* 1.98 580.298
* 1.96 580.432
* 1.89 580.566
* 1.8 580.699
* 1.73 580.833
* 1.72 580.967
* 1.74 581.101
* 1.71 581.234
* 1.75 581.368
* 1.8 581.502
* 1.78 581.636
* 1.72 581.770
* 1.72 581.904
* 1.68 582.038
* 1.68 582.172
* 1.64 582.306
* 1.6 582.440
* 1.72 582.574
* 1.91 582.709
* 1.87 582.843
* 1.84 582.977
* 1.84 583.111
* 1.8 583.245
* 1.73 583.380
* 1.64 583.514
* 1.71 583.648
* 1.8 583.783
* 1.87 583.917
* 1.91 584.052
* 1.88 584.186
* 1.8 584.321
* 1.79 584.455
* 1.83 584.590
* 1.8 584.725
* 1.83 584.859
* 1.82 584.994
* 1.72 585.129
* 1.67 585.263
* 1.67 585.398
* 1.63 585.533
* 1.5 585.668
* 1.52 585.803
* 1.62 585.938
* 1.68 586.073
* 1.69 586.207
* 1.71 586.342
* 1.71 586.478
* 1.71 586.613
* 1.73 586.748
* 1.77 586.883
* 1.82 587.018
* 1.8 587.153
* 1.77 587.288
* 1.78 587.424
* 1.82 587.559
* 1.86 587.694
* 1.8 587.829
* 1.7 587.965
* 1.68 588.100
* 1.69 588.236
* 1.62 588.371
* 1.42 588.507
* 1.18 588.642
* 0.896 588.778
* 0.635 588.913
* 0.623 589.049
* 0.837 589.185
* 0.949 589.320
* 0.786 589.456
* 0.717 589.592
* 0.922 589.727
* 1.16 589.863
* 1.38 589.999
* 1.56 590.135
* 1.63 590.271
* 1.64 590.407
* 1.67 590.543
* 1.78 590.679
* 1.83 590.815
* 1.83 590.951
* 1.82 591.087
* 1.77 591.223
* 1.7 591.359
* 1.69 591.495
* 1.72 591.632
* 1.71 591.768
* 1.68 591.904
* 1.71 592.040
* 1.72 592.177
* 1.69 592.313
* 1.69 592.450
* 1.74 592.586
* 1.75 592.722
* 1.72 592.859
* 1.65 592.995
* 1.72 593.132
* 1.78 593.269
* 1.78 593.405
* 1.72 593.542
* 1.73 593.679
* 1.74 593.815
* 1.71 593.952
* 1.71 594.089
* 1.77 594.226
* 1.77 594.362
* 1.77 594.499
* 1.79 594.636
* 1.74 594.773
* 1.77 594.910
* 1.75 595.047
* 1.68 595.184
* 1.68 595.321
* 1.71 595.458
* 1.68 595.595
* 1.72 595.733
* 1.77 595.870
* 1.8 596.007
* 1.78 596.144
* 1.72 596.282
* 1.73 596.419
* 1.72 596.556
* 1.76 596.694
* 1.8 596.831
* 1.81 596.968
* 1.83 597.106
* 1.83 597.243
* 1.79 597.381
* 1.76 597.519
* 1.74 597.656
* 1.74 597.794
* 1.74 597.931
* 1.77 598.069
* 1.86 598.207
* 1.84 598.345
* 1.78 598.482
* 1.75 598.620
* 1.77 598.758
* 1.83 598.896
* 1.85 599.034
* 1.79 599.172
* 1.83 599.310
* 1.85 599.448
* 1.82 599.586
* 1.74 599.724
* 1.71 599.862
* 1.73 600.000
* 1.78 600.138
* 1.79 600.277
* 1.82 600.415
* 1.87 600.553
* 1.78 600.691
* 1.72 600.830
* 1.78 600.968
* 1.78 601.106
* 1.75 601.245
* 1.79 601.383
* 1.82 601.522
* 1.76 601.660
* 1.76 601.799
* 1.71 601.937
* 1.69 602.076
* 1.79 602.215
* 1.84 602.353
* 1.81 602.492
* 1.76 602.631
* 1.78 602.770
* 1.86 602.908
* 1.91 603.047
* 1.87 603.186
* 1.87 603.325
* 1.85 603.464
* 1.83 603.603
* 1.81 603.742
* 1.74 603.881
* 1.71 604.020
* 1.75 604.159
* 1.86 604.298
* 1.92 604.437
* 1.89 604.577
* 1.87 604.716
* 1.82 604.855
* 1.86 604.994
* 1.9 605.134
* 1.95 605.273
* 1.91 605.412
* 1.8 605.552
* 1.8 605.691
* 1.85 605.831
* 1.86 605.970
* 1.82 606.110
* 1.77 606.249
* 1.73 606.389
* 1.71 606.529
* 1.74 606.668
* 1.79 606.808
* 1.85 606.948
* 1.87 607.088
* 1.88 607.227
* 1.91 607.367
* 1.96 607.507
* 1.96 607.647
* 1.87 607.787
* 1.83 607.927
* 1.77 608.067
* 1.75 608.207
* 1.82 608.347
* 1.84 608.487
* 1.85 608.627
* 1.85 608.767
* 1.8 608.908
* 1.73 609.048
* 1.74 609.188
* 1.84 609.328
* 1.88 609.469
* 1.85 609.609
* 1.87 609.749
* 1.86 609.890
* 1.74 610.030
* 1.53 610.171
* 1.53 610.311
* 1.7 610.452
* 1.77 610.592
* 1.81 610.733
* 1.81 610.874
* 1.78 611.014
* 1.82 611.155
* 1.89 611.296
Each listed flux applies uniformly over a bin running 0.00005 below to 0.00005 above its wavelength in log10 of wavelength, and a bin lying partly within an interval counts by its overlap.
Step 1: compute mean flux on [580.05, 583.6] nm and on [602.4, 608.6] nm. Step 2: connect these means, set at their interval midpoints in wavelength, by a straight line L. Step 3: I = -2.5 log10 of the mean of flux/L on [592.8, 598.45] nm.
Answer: 0.03 mag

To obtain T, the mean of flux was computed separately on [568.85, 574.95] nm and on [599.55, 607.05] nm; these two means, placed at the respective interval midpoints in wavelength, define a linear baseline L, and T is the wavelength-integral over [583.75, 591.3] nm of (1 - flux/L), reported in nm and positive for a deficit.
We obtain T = 0.78 nm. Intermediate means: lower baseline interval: 1.7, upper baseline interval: 1.81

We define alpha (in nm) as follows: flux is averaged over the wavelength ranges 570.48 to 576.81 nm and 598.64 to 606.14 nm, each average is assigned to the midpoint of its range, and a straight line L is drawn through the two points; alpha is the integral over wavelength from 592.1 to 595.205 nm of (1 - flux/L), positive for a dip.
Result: 0.09 nm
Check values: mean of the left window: 1.72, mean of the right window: 1.81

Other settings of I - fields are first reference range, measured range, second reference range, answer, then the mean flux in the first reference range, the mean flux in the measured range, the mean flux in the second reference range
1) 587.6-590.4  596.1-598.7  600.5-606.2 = -0.12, 1.27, 1.78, 1.82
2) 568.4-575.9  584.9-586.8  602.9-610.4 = 0.05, 1.7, 1.67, 1.82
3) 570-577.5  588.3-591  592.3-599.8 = 0.36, 1.72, 1.25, 1.76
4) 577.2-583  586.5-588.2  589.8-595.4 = -0.02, 1.76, 1.77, 1.7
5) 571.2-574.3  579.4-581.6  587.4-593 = -0.12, 1.72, 1.82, 1.5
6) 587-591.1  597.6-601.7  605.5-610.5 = -0.09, 1.43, 1.79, 1.8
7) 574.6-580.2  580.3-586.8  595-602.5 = 0.00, 1.75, 1.75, 1.77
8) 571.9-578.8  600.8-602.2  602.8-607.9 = 0.04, 1.74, 1.76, 1.84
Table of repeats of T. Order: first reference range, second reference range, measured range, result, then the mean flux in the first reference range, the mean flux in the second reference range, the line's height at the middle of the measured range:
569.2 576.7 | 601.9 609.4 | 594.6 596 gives 0.046 nm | 1.71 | 1.83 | 1.79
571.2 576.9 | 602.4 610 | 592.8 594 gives 0.045 nm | 1.74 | 1.83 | 1.8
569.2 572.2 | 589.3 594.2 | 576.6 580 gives -0.221 nm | 1.65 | 1.61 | 1.63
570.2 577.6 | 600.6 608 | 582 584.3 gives -0.025 nm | 1.73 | 1.82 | 1.75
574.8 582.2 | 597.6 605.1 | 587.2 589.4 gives 0.475 nm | 1.76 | 1.8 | 1.78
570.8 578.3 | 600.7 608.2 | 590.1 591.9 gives 0.059 nm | 1.73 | 1.82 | 1.78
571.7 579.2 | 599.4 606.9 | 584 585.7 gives 0.000 nm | 1.74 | 1.81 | 1.76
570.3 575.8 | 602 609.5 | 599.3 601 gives 0.023 nm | 1.72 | 1.83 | 1.81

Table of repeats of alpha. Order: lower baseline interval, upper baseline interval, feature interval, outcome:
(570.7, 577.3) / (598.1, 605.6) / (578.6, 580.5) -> -0.08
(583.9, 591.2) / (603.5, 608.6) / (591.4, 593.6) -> -0.11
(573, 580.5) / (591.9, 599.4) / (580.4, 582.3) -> 0.00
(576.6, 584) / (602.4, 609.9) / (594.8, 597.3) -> 0.07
